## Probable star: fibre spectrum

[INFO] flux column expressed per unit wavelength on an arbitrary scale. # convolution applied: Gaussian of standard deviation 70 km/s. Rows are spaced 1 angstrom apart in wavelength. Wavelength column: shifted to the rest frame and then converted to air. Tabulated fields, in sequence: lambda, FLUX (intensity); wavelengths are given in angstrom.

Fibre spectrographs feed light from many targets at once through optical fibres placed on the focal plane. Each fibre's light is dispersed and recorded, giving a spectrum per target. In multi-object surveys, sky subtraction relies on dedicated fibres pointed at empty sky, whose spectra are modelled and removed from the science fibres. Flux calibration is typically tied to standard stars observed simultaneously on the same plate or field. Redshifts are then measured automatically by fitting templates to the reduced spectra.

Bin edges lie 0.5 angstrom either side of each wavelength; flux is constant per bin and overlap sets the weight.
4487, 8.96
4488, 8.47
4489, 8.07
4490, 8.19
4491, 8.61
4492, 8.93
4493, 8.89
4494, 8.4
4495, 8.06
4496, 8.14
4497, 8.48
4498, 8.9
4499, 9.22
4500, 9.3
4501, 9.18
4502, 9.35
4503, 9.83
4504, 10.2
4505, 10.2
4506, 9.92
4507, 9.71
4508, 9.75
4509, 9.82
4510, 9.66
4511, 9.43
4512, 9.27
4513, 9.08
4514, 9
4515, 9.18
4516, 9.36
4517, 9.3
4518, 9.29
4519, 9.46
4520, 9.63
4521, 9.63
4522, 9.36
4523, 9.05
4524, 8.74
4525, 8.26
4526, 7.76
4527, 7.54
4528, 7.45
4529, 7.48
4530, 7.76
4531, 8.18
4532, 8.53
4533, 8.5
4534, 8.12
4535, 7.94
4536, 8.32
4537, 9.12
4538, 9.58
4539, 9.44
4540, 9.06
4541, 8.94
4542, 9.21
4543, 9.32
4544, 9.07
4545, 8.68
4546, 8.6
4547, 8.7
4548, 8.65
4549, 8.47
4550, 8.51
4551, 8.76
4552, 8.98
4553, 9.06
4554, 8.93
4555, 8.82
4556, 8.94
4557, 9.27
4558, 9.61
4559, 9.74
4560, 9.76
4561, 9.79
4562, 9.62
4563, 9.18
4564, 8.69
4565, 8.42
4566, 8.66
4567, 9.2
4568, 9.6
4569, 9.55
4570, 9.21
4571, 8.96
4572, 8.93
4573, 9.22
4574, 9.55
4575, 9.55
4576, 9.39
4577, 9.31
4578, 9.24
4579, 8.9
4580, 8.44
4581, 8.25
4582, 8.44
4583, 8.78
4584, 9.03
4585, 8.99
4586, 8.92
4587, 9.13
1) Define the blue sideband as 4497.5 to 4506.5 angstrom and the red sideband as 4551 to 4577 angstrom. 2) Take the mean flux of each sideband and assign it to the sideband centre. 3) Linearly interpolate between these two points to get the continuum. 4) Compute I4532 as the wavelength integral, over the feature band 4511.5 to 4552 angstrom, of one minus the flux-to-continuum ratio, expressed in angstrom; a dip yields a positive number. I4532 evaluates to 2.75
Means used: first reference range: 9.57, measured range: 8.76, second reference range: 9.22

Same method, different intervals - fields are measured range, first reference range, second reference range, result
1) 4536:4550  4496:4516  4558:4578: 0.6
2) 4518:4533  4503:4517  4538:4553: 1.3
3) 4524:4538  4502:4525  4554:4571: 1.8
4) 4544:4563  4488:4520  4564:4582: 0.1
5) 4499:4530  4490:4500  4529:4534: -2.8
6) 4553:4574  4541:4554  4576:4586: -0.9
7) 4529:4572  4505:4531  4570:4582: 0.5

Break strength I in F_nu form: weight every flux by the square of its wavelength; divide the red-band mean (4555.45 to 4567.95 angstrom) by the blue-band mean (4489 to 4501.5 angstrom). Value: 1.10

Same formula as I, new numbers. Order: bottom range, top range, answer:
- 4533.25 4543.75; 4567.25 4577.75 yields 1.06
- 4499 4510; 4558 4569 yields 0.98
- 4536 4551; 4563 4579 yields 1.04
